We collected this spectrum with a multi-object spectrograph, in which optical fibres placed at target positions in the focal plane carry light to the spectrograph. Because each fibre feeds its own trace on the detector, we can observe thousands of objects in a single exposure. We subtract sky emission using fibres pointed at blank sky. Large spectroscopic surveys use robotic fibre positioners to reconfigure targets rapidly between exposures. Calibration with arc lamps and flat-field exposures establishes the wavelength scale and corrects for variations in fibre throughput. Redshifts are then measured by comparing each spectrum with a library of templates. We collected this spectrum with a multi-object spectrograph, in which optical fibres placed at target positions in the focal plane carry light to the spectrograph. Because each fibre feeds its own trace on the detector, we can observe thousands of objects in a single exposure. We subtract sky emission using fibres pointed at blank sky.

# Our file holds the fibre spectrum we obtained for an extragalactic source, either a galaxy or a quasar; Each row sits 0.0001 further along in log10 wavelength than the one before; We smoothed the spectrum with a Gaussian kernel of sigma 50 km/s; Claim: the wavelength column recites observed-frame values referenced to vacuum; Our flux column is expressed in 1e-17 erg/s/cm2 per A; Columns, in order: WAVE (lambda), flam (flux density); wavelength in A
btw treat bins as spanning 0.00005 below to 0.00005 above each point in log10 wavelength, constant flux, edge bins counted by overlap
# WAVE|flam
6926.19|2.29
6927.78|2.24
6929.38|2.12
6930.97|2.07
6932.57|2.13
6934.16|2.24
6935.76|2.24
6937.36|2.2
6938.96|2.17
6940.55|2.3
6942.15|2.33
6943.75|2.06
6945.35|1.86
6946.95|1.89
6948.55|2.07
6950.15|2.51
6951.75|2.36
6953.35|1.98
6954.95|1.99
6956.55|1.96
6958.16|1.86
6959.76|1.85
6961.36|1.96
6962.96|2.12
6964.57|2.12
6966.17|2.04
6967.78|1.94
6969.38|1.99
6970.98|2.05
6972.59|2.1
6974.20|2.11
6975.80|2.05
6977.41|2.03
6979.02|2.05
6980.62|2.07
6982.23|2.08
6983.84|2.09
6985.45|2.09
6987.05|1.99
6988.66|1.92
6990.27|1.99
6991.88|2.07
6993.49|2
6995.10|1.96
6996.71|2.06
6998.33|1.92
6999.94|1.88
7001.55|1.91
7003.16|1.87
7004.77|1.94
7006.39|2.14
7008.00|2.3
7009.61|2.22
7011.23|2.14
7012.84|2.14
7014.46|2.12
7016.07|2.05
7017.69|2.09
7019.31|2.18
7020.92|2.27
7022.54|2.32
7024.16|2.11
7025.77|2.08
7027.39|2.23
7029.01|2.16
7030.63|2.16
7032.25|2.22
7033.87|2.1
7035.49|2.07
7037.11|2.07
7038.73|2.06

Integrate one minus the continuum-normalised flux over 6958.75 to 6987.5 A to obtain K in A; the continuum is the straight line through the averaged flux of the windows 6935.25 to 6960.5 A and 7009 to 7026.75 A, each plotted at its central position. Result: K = 1.1 A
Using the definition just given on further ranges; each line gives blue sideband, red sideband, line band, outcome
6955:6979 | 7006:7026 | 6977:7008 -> 1.23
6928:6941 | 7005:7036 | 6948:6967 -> 0.95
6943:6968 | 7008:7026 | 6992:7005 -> 1.08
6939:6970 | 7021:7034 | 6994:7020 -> 1.12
